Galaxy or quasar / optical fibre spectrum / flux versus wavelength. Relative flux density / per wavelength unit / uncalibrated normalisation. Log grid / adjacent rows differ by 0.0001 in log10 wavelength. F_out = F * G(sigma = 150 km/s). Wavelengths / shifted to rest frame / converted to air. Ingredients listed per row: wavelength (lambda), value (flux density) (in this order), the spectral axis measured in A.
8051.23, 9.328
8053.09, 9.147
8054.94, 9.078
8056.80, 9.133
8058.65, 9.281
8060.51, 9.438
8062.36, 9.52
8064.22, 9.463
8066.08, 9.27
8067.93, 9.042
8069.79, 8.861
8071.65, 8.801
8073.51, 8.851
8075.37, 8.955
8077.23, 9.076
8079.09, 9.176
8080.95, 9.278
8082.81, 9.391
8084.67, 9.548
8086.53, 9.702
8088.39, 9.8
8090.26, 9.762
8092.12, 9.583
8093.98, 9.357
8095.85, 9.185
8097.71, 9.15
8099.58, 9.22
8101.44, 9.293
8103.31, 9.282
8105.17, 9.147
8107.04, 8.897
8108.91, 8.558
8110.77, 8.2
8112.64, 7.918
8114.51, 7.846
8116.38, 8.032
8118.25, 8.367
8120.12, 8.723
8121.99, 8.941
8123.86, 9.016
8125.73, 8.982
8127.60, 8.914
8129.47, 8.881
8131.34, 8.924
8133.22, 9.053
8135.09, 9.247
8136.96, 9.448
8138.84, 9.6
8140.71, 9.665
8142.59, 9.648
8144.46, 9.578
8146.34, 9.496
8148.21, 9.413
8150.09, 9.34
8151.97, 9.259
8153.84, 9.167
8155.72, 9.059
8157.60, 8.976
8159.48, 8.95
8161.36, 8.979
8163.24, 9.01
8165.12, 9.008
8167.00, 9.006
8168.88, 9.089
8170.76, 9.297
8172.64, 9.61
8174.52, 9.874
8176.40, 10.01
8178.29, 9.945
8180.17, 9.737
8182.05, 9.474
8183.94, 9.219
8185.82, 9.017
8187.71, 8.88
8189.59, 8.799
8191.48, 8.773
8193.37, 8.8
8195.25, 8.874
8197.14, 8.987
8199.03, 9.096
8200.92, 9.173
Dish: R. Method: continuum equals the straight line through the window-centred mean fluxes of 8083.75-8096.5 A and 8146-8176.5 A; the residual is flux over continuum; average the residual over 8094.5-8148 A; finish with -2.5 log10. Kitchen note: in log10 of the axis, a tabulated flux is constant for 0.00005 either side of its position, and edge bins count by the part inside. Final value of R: 0.05 mag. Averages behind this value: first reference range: 9.57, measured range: 8.98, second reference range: 9.24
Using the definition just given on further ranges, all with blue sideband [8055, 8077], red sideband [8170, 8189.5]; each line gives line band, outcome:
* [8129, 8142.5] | 0.01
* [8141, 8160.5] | 0.01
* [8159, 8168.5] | 0.05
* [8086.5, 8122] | 0.04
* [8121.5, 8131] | 0.04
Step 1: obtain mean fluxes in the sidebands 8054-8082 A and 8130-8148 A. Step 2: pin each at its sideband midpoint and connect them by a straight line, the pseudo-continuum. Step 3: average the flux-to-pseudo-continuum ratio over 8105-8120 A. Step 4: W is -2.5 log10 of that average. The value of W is 0.12 mag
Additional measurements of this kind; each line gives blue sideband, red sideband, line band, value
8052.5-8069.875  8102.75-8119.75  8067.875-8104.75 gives -0.05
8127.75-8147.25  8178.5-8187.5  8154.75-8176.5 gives 0.02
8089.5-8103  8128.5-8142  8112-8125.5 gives 0.11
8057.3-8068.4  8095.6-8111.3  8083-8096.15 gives -0.05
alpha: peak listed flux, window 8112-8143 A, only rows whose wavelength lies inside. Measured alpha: 9.665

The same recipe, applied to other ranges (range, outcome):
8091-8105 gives 9.583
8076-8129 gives 9.8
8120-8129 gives 9.016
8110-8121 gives 8.723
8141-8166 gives 9.648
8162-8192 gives 10.01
